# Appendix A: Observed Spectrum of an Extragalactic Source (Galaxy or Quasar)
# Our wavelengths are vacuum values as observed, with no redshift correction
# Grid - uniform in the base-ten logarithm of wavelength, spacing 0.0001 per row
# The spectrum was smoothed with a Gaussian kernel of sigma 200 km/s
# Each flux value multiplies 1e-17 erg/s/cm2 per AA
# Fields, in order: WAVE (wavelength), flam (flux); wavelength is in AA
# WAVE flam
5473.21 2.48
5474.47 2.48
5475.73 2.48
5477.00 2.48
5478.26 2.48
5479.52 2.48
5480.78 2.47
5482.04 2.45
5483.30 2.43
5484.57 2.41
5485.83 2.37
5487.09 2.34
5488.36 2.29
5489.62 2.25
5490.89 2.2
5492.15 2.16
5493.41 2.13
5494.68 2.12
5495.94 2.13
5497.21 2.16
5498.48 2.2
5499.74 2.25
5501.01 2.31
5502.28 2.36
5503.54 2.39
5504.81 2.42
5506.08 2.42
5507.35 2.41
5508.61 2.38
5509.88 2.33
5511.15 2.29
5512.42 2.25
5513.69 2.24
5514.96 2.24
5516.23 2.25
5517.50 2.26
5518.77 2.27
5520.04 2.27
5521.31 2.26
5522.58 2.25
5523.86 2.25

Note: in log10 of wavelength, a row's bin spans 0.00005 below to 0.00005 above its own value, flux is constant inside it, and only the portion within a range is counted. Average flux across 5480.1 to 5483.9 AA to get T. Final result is 2.45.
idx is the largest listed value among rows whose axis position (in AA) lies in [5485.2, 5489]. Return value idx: 2.37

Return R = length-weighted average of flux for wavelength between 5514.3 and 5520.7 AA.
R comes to 2.26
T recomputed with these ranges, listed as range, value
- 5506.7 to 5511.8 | 2.35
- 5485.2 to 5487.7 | 2.36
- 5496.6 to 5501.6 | 2.23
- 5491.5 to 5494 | 2.15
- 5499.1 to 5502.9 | 2.31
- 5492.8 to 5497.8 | 2.13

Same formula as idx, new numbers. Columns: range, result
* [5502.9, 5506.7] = 2.42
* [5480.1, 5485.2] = 2.47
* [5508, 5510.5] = 2.38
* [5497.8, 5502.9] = 2.36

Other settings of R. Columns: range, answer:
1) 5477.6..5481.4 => 2.48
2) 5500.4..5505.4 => 2.37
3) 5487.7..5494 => 2.21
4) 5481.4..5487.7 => 2.4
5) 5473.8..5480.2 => 2.48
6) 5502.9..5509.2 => 2.41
